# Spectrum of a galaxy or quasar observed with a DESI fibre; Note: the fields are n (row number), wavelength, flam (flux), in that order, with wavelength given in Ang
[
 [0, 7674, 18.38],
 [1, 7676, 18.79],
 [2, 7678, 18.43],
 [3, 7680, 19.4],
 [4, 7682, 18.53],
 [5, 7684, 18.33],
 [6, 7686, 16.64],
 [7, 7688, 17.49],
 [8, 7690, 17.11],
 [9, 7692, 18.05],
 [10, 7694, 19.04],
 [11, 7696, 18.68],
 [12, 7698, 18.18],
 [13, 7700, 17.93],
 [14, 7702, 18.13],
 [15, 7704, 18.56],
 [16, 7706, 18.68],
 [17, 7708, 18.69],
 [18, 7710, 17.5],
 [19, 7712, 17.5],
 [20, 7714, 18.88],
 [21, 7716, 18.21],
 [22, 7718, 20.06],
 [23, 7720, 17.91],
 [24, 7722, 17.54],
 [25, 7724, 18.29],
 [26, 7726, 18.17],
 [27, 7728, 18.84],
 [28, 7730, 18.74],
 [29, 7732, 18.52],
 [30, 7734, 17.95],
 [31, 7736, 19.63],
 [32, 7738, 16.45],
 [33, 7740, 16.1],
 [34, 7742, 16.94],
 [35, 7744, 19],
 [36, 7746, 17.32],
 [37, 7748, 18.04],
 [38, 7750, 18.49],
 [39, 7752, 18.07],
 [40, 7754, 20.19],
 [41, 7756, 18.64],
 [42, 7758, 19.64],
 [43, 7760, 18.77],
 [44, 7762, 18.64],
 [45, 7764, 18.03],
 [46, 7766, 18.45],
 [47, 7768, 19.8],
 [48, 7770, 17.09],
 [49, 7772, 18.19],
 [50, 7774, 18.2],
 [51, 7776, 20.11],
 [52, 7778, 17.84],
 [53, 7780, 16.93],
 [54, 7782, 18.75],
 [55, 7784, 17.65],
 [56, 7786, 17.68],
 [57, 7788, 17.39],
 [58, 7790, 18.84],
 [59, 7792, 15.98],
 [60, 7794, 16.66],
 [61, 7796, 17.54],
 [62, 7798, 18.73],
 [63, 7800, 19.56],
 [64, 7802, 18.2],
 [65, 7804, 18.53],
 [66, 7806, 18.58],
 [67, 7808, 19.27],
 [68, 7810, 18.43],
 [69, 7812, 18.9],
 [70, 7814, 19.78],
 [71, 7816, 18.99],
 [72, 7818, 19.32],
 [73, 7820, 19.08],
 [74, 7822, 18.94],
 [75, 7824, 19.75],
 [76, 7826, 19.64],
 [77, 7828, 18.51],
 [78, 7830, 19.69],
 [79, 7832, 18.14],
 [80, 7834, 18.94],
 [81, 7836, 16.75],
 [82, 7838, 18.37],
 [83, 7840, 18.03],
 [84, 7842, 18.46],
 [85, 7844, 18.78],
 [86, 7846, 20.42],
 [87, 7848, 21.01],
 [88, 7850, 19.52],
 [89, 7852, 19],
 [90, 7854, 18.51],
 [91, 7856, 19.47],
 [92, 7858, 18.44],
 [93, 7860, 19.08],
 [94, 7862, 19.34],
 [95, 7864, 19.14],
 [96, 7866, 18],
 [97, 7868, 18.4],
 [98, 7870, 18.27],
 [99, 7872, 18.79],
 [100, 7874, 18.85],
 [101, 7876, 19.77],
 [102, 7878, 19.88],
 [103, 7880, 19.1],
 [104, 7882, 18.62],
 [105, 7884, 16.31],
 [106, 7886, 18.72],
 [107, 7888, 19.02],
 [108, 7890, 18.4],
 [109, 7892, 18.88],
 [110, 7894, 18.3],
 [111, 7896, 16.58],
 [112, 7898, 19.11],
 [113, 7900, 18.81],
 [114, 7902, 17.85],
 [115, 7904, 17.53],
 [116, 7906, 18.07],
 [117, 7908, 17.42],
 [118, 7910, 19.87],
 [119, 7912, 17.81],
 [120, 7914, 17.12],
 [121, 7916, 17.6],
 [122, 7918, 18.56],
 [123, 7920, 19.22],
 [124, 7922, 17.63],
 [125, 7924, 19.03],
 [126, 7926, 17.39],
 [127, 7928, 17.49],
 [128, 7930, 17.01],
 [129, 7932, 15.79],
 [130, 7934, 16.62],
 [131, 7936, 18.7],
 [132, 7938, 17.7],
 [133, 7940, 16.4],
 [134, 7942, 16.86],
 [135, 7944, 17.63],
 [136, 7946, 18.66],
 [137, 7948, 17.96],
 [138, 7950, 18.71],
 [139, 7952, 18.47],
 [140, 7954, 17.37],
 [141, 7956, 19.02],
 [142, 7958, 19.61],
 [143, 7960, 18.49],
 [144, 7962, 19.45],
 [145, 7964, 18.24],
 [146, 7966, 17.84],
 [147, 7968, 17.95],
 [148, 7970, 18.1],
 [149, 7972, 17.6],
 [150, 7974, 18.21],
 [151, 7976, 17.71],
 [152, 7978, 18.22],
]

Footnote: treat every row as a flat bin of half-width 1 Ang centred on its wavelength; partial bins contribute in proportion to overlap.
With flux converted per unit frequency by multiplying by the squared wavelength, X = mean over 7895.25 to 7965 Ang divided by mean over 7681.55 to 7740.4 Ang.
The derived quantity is 1.05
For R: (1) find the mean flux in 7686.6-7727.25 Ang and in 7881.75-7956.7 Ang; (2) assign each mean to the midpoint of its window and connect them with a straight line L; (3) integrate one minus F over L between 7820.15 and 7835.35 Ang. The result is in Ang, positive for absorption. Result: -0.8 Ang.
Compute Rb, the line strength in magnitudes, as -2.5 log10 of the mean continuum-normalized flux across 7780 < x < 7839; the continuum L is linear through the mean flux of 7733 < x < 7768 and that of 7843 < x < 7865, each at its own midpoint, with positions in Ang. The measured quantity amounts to 0.02 mag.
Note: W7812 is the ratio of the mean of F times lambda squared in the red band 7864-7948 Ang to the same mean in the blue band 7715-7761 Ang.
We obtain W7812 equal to 1.03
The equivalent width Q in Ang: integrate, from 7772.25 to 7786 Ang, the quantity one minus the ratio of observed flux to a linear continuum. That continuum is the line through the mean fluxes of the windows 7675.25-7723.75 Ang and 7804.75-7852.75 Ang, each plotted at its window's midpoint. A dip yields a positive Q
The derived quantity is 0.4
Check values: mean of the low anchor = 18.3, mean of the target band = 18.2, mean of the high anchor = 19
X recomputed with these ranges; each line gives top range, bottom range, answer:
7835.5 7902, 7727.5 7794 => 1.06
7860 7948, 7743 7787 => 1.02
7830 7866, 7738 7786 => 1.06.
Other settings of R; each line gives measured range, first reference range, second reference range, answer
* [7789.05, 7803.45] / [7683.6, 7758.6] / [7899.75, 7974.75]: 0.15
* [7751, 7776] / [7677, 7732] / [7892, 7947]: -0.75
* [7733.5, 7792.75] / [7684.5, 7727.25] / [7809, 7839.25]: 1.07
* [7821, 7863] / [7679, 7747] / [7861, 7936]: -1.81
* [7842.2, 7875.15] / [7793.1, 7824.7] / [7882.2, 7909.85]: -1.14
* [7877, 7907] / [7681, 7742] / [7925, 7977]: -0.67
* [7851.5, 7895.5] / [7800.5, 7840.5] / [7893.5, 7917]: -0.98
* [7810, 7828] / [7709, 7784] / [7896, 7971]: -1.01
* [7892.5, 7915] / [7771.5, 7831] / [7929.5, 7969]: 0.07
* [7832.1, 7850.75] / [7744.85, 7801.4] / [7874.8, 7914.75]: -0.56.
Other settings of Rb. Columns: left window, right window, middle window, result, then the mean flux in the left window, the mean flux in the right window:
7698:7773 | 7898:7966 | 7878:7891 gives -0.02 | 18.3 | 18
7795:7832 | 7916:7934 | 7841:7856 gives -0.05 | 18.9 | 17.7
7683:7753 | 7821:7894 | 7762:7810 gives 0.02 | 18.1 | 18.9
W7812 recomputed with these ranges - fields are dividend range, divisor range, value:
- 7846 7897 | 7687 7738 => 1.07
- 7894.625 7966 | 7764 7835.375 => 1.01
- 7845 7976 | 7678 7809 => 1.05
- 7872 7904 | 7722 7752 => 1.07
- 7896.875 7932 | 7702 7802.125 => 1.03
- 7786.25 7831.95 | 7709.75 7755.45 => 1.04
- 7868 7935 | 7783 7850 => 1.00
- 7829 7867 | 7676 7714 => 1.08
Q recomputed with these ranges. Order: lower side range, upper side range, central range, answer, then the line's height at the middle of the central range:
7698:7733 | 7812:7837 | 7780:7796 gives 1.1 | 18.8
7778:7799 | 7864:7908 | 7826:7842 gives -0.4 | 18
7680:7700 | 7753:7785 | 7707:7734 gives -0.1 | 18.3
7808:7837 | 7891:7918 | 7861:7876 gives -0.2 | 18.5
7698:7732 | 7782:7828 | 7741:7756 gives 0.1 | 18.4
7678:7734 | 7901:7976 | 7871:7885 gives -0.6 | 18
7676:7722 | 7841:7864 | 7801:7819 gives 0.1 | 19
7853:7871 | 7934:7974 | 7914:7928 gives 0.2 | 18.3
